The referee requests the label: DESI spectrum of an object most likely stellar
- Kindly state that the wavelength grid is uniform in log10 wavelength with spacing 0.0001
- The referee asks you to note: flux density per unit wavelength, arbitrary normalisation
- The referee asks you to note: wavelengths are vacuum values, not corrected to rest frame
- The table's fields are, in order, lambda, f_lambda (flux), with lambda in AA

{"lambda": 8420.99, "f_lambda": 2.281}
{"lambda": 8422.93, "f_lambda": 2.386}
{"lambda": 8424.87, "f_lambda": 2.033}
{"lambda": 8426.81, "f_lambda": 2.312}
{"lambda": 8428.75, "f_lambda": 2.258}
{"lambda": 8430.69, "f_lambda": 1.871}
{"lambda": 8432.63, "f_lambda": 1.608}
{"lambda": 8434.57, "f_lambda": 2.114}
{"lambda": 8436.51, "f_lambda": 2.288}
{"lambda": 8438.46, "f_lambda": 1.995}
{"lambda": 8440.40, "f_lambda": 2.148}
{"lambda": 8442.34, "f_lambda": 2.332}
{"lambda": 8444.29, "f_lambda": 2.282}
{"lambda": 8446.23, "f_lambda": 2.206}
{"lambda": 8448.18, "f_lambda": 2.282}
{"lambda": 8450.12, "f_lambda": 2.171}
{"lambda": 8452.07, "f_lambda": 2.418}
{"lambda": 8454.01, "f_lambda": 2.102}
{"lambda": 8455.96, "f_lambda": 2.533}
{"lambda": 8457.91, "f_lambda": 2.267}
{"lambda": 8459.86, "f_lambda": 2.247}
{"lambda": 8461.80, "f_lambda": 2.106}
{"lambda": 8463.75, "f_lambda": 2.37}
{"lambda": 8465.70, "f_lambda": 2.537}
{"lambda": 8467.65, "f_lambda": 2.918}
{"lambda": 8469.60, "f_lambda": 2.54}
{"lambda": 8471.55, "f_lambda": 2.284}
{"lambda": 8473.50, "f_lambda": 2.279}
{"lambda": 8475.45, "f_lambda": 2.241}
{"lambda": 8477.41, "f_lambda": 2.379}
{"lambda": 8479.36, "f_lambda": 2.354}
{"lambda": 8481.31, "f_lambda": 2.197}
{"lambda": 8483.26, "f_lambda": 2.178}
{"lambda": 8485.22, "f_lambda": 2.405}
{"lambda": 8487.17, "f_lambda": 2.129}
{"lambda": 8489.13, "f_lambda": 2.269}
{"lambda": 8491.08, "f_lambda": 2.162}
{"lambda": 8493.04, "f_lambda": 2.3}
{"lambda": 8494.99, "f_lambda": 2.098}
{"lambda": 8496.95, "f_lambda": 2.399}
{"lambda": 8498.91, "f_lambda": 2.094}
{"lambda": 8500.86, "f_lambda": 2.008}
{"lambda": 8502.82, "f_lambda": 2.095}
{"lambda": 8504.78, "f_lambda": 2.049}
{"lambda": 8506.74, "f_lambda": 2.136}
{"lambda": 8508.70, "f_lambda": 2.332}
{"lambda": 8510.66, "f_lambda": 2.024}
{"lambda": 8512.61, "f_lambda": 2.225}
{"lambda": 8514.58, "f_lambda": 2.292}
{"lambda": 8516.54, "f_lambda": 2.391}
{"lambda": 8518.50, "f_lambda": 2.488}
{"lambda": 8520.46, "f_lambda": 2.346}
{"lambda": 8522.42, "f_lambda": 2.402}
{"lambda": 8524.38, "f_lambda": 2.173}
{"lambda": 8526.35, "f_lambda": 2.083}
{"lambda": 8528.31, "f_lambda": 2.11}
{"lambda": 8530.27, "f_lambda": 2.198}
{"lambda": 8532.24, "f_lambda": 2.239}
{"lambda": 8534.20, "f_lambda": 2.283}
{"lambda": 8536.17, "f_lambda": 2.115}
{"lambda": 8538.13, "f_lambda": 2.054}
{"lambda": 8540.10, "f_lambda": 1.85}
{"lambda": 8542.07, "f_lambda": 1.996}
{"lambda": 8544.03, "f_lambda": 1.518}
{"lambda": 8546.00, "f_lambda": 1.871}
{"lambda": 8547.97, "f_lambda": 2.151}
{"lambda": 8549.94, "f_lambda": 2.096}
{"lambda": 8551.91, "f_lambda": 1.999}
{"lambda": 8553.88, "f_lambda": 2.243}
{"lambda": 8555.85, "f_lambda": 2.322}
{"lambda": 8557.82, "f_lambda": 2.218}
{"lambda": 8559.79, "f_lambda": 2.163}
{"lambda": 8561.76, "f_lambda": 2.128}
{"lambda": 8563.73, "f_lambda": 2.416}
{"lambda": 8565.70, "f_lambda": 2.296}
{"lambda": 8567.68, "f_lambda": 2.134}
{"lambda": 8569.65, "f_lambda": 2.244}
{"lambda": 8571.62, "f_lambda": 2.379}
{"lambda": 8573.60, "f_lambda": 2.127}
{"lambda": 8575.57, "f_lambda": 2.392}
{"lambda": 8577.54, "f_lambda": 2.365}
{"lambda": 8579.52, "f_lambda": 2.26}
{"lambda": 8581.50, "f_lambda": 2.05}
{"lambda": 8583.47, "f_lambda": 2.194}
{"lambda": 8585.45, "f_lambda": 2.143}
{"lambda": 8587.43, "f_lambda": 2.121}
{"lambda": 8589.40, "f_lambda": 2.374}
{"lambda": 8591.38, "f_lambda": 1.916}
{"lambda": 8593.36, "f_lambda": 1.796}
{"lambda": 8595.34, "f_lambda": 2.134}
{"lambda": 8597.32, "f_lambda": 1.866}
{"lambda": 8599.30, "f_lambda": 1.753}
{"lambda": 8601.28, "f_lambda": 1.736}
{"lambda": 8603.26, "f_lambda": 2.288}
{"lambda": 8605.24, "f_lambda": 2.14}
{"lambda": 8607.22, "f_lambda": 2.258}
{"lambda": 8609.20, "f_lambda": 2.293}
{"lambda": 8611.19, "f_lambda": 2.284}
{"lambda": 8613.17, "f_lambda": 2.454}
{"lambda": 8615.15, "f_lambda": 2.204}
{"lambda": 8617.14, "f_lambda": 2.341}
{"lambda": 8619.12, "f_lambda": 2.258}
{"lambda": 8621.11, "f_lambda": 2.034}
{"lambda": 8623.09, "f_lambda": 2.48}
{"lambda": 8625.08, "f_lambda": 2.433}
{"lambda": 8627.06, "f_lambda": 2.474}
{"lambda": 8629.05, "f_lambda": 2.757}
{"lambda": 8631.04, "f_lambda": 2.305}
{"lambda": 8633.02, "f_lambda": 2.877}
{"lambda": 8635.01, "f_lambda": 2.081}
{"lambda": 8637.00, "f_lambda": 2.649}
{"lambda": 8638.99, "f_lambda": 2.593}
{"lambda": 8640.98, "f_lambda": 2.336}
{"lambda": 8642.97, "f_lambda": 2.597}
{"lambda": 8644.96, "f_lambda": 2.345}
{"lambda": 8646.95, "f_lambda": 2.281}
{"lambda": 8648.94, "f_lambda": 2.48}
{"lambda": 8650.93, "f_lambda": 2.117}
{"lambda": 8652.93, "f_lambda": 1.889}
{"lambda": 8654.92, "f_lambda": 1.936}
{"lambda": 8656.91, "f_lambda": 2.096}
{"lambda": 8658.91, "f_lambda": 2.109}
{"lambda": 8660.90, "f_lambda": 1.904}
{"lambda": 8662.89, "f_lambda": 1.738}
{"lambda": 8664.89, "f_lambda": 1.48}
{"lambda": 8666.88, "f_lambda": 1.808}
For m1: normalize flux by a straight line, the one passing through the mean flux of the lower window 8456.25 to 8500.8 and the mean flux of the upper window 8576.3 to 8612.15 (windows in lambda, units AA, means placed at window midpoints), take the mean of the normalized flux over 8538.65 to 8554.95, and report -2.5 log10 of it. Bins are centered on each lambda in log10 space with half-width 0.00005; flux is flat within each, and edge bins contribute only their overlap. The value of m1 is 0.12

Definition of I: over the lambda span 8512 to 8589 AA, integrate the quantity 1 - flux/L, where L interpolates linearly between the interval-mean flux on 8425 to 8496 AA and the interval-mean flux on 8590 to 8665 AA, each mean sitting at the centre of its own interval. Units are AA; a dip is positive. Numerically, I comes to 1.7 AA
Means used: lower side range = 2.25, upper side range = 2.21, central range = 2.18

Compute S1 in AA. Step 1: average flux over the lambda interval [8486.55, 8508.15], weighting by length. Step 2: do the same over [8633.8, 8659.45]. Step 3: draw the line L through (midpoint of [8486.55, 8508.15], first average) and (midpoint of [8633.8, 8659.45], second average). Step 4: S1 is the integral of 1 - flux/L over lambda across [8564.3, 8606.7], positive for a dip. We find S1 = 1.8 AA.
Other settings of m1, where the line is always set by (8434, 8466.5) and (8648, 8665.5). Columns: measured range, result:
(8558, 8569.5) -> -0.061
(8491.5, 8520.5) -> -0.015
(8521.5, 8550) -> 0.036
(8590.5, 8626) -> -0.053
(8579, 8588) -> -0.035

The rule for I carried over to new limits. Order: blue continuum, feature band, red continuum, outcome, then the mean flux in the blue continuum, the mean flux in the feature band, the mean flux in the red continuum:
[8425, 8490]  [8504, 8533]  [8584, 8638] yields 0.2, 2.26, 2.23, 2.24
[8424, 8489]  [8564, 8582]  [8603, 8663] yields 0.2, 2.25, 2.26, 2.3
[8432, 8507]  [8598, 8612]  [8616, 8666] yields 1.0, 2.25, 2.1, 2.26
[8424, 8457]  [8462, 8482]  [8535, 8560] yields -2.5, 2.17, 2.4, 2.04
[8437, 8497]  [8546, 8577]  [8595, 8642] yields 1.1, 2.29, 2.21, 2.3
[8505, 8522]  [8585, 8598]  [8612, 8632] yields 1.6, 2.27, 2.05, 2.37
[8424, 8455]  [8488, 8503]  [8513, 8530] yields 0.4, 2.15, 2.18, 2.28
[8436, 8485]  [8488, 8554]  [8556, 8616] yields 2.8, 2.31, 2.15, 2.17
